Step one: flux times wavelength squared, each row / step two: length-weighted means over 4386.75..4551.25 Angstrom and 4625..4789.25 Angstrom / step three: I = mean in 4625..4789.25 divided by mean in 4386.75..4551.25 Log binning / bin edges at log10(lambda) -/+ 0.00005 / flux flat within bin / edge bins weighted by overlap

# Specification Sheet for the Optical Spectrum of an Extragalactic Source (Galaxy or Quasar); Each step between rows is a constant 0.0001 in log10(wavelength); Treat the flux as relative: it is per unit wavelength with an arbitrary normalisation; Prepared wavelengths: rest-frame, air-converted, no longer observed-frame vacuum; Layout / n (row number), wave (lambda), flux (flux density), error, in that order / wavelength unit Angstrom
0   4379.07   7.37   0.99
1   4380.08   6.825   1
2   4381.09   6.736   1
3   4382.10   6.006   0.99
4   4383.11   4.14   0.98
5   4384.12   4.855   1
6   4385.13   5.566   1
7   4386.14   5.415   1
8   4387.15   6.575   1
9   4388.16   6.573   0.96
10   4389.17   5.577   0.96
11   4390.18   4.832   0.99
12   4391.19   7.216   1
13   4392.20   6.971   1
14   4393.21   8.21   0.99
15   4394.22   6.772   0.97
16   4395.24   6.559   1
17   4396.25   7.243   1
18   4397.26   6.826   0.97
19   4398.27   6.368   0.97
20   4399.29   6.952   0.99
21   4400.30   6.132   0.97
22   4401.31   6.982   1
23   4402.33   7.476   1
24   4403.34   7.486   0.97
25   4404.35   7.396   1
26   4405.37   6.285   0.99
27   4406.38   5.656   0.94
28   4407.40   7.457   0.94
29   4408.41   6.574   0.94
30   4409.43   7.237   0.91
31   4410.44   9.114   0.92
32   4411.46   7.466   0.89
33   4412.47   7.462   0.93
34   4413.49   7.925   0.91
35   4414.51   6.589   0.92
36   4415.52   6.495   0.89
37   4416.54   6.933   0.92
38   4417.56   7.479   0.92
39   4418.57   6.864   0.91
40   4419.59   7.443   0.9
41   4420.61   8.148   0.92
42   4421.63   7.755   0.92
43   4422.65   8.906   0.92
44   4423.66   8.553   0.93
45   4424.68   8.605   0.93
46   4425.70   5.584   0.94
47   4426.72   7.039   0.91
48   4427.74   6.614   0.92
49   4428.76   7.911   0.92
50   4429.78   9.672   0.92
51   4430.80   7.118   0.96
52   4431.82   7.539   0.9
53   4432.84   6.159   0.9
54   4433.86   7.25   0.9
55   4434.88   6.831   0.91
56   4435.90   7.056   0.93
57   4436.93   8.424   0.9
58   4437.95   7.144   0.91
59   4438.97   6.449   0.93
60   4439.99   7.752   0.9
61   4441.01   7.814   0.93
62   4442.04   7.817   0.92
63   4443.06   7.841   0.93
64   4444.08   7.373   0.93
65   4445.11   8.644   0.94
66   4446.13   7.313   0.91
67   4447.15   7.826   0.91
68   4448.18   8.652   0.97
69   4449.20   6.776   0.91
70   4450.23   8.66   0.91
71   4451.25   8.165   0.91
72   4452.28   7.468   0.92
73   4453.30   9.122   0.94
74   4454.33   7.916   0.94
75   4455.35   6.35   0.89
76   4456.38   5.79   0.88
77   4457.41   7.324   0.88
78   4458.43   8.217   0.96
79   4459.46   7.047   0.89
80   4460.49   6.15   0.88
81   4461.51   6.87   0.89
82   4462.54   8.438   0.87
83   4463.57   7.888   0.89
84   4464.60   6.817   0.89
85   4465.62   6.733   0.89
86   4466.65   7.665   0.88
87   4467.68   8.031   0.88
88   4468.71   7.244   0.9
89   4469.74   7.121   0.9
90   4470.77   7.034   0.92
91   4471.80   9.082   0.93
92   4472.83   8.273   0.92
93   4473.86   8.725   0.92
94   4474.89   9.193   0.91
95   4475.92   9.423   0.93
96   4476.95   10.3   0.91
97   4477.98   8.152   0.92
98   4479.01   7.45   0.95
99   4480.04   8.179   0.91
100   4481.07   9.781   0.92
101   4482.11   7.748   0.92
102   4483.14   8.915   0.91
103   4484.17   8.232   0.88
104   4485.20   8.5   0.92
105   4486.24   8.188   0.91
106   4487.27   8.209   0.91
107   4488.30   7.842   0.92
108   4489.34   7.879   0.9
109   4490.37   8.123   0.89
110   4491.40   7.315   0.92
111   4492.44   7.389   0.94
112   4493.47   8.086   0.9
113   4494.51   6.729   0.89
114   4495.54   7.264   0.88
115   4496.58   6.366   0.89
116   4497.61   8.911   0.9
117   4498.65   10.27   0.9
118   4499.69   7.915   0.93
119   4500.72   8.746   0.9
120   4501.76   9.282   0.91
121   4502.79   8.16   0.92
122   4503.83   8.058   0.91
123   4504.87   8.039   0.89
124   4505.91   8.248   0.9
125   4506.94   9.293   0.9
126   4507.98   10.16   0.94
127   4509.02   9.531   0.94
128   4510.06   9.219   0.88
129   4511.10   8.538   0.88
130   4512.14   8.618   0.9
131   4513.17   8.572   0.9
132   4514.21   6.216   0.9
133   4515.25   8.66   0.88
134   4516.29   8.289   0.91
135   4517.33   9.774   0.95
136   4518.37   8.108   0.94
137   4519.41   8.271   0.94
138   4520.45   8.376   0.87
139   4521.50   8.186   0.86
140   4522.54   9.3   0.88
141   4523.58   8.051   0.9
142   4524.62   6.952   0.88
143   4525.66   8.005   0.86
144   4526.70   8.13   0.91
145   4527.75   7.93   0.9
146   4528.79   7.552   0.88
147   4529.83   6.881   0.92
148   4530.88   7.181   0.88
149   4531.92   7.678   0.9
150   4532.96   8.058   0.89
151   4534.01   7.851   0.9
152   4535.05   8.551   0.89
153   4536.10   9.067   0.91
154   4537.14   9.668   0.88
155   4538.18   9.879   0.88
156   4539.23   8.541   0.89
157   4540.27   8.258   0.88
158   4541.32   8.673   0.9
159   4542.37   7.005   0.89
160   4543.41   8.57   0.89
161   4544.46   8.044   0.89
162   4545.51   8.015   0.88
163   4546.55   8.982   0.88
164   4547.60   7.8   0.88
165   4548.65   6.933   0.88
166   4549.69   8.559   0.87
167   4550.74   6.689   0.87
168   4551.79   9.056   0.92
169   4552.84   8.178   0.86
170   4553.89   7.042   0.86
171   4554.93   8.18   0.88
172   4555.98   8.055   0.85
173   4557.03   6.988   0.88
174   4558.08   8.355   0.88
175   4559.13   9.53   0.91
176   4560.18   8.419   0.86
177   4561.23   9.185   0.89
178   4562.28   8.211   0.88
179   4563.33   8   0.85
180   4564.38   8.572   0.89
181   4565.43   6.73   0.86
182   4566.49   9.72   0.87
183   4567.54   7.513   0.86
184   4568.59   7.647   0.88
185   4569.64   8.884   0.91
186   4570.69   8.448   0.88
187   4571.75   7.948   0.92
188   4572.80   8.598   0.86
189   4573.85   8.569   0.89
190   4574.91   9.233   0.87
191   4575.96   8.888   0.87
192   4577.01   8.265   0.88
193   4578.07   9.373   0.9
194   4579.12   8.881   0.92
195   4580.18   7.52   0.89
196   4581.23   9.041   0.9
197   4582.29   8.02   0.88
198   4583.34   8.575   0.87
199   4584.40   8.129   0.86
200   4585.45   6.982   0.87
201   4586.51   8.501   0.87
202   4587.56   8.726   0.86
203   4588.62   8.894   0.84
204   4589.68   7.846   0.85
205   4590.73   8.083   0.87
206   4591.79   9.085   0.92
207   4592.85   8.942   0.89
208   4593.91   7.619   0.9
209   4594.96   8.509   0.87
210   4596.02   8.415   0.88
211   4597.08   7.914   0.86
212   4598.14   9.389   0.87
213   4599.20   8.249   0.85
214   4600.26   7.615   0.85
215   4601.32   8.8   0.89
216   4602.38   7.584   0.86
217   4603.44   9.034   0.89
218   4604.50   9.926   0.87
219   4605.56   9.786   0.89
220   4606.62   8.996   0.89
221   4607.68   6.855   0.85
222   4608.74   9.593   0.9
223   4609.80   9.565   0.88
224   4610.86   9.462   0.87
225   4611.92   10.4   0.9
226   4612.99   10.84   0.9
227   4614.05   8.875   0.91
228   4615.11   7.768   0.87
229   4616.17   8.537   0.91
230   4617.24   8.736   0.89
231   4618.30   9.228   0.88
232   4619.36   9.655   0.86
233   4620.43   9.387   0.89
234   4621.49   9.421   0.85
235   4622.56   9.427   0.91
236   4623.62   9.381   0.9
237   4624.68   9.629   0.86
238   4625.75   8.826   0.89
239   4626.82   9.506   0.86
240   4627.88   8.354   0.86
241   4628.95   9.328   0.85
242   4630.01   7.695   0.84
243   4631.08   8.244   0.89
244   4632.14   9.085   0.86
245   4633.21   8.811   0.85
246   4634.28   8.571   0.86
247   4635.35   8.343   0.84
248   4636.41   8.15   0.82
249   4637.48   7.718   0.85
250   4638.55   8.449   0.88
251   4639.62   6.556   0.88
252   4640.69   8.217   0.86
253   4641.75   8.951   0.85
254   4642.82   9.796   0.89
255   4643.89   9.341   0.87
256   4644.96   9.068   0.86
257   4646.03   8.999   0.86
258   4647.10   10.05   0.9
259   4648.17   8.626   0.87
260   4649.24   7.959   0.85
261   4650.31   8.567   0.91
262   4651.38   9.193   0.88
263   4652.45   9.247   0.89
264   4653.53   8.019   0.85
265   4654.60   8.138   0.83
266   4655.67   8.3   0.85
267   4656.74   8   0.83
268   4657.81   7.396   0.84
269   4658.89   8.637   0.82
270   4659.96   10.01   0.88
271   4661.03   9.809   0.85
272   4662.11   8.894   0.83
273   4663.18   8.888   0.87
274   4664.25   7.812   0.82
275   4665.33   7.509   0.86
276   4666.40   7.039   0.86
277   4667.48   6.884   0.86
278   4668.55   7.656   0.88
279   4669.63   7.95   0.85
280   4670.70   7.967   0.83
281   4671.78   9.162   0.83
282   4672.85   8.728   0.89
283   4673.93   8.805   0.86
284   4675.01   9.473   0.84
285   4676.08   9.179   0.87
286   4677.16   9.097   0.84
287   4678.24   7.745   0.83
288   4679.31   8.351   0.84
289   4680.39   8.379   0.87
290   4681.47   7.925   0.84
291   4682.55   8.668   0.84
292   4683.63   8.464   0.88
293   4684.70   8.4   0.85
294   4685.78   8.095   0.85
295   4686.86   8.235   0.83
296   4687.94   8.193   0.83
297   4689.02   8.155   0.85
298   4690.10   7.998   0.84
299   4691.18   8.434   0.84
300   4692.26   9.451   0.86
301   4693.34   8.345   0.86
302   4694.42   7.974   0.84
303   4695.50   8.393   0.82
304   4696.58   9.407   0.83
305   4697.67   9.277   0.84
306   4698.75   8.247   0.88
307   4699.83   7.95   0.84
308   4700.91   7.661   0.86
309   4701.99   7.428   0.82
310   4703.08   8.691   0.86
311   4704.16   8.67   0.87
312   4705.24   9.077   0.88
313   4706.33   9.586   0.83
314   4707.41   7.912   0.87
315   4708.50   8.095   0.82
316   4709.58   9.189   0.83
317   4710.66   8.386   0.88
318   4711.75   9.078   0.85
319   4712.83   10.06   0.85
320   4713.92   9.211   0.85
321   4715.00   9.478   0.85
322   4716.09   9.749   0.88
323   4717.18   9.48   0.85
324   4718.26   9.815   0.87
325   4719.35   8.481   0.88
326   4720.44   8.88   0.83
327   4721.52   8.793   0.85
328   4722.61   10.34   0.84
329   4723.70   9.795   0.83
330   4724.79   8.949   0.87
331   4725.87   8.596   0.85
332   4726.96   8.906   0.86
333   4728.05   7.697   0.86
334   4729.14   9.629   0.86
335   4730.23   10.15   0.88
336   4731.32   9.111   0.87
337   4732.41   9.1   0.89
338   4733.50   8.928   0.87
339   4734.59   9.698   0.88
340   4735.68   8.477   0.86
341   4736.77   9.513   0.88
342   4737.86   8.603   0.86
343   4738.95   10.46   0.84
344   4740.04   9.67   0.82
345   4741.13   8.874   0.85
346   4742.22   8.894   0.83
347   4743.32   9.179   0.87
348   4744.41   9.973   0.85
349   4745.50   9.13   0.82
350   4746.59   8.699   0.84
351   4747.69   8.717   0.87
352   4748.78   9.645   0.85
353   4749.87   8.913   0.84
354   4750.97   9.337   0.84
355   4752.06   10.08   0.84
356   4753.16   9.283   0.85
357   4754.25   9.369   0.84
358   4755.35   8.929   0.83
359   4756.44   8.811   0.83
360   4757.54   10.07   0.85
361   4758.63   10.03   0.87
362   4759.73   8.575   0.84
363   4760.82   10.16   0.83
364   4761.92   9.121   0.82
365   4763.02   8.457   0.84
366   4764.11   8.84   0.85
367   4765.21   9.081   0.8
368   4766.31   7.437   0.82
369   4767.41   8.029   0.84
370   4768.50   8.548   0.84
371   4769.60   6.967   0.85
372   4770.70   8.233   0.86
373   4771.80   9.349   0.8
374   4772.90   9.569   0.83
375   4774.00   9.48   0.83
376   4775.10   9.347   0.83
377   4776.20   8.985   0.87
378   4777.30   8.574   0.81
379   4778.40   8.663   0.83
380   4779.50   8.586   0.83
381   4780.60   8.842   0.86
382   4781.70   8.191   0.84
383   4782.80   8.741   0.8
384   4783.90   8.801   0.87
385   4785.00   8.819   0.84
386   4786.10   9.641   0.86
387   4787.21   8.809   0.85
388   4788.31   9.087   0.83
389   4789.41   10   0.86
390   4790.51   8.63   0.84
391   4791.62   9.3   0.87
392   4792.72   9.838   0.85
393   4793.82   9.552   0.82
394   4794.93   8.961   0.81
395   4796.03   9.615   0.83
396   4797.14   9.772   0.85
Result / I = 1.2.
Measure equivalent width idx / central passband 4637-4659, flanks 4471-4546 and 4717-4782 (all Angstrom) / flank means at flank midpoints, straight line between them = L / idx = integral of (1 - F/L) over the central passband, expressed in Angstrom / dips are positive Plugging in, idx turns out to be 0.6 Angstrom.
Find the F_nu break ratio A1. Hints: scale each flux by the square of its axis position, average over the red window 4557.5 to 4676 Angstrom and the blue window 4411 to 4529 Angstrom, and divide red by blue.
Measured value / 1.16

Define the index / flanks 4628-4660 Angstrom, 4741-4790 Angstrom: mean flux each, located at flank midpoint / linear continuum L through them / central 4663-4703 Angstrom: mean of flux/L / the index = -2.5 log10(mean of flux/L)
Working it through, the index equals 0.05 mag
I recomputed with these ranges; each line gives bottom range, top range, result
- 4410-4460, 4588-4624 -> 1.27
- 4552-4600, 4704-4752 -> 1.17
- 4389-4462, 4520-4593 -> 1.20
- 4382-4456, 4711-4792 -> 1.46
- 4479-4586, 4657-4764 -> 1.16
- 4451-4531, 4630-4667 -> 1.13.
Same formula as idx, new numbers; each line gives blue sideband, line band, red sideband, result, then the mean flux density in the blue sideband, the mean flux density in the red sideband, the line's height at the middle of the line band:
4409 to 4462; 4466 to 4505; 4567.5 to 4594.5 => -1.90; 7.51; 8.41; 7.82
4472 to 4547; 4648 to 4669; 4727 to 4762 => 1.42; 8.34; 9.27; 8.93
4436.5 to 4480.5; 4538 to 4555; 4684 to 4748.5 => 0.13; 7.78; 8.91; 8.17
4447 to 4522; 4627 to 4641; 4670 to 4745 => 0.50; 8.11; 8.85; 8.61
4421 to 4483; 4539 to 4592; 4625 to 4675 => -0.48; 7.75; 8.52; 8.19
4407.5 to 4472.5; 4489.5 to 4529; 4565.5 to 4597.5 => -1.66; 7.51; 8.4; 7.95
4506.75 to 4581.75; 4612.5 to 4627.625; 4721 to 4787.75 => -1.10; 8.32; 9.05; 8.59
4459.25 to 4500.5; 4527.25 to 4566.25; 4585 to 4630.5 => 1.34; 8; 8.83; 8.43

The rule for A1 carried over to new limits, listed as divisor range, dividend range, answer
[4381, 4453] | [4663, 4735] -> 1.37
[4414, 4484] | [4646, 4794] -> 1.29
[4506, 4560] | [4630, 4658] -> 1.08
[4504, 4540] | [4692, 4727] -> 1.15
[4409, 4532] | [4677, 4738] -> 1.23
